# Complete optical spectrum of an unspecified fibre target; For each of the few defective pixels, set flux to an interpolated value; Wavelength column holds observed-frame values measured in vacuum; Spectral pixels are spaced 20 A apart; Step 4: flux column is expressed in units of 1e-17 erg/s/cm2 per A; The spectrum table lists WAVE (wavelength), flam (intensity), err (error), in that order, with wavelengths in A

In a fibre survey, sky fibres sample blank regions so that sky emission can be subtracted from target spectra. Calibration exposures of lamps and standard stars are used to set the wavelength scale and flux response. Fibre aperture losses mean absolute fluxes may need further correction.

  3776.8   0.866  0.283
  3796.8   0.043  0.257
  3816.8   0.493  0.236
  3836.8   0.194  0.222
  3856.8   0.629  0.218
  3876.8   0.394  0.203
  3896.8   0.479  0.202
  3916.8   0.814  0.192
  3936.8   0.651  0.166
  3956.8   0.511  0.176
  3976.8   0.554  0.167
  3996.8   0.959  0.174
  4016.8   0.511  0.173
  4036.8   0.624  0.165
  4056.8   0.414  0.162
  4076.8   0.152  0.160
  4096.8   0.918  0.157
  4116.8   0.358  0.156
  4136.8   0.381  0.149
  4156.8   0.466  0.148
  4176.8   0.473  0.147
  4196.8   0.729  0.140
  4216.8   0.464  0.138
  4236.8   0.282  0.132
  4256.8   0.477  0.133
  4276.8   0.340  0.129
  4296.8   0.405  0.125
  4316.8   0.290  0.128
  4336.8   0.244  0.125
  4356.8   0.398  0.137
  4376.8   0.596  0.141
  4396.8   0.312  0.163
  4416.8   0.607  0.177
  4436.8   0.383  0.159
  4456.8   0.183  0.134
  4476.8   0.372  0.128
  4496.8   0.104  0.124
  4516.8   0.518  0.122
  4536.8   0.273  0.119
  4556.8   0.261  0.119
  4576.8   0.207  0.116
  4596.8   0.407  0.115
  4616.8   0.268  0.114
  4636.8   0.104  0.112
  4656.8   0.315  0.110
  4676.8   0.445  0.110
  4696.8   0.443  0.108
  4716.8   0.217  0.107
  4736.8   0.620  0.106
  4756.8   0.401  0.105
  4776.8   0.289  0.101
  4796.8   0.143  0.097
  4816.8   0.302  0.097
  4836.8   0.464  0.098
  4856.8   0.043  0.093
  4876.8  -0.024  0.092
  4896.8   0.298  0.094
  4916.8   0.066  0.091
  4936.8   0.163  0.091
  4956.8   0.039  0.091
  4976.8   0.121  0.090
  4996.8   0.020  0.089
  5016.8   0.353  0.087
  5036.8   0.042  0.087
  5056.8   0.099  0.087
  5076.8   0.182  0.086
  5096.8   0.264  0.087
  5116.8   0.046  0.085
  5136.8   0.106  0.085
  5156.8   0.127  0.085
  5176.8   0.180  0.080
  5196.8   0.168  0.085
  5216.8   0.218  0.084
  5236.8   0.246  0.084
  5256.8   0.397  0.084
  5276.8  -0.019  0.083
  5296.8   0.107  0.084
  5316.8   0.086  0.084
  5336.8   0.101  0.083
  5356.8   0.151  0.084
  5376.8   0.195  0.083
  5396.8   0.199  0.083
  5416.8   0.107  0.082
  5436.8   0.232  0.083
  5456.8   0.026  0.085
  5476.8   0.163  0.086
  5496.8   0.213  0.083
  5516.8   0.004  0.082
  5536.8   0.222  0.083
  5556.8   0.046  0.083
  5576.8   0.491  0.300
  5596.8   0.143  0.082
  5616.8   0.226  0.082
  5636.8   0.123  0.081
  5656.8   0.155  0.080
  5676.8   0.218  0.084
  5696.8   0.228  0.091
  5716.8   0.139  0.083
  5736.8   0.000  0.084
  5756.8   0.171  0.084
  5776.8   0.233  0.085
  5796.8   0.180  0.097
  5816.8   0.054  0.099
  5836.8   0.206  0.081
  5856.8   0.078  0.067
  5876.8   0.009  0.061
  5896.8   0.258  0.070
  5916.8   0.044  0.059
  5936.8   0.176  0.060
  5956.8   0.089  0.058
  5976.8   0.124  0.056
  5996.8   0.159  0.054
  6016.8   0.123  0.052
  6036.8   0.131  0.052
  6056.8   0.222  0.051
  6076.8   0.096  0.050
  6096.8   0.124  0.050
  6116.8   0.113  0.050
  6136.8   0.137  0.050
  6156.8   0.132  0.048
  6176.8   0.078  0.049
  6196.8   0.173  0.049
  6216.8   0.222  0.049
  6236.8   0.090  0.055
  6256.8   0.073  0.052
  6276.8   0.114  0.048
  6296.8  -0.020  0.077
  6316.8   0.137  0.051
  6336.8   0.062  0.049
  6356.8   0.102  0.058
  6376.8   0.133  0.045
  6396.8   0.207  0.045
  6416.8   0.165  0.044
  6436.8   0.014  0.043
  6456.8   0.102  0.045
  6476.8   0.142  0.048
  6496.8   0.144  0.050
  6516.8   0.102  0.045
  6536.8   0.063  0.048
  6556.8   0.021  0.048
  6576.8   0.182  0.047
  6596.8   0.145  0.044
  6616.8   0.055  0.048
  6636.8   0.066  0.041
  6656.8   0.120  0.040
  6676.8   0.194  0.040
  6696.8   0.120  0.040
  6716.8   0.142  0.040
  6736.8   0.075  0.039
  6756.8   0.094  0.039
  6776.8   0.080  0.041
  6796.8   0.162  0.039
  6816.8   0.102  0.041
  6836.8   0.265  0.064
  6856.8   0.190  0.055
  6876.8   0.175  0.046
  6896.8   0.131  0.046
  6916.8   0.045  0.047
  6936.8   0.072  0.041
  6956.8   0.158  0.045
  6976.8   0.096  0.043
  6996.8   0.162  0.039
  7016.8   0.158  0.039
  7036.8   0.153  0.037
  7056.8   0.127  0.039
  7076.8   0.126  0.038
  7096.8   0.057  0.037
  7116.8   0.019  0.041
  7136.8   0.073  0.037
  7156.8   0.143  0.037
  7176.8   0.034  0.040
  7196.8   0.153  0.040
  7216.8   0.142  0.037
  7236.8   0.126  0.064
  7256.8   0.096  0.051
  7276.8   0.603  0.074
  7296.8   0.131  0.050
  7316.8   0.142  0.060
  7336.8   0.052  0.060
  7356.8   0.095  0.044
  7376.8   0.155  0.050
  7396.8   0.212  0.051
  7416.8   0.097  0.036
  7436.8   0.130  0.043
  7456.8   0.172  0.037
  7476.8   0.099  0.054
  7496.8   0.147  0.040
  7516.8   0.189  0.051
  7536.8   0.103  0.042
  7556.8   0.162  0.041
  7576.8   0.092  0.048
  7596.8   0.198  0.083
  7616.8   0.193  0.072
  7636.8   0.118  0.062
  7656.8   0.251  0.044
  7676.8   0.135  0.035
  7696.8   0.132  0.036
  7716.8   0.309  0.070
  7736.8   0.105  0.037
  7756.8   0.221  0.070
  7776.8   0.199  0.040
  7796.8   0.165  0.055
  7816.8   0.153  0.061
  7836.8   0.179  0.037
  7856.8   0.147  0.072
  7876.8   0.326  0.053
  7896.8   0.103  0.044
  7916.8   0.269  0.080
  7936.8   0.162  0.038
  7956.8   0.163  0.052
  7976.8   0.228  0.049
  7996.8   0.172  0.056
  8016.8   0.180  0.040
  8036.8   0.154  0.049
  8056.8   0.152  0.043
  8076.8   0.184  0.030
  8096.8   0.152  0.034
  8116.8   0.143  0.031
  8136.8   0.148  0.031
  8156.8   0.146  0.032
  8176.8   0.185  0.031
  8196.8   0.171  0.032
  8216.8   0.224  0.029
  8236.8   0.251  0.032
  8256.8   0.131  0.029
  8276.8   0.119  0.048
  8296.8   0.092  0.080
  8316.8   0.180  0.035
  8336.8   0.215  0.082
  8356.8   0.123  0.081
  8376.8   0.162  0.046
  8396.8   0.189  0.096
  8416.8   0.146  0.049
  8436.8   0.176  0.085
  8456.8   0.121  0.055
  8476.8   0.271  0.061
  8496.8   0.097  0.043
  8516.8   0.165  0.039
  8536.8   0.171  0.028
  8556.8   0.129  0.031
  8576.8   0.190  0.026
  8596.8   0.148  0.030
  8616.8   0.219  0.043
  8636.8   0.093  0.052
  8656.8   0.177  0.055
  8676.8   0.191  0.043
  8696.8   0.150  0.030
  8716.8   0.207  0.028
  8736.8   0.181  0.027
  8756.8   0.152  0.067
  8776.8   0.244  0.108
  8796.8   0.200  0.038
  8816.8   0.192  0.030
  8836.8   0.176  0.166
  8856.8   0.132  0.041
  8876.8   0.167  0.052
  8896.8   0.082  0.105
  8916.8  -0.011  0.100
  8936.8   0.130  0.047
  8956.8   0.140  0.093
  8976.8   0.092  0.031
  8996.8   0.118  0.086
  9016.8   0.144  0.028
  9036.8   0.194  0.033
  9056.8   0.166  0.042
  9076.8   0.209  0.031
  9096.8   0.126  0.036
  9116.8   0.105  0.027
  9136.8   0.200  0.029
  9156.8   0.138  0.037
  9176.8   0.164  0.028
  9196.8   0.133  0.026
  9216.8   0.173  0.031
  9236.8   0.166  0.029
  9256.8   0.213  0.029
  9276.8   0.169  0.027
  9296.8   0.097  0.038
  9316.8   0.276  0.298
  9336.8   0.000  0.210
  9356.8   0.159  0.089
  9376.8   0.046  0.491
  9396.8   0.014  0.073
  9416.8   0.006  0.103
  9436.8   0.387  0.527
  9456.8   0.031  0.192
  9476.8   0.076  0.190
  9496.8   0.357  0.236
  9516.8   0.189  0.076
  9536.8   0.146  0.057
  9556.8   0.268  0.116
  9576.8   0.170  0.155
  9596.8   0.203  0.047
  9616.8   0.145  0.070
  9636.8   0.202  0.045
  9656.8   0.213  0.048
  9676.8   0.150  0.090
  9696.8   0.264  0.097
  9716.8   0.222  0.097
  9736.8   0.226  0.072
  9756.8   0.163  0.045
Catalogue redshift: 0.952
